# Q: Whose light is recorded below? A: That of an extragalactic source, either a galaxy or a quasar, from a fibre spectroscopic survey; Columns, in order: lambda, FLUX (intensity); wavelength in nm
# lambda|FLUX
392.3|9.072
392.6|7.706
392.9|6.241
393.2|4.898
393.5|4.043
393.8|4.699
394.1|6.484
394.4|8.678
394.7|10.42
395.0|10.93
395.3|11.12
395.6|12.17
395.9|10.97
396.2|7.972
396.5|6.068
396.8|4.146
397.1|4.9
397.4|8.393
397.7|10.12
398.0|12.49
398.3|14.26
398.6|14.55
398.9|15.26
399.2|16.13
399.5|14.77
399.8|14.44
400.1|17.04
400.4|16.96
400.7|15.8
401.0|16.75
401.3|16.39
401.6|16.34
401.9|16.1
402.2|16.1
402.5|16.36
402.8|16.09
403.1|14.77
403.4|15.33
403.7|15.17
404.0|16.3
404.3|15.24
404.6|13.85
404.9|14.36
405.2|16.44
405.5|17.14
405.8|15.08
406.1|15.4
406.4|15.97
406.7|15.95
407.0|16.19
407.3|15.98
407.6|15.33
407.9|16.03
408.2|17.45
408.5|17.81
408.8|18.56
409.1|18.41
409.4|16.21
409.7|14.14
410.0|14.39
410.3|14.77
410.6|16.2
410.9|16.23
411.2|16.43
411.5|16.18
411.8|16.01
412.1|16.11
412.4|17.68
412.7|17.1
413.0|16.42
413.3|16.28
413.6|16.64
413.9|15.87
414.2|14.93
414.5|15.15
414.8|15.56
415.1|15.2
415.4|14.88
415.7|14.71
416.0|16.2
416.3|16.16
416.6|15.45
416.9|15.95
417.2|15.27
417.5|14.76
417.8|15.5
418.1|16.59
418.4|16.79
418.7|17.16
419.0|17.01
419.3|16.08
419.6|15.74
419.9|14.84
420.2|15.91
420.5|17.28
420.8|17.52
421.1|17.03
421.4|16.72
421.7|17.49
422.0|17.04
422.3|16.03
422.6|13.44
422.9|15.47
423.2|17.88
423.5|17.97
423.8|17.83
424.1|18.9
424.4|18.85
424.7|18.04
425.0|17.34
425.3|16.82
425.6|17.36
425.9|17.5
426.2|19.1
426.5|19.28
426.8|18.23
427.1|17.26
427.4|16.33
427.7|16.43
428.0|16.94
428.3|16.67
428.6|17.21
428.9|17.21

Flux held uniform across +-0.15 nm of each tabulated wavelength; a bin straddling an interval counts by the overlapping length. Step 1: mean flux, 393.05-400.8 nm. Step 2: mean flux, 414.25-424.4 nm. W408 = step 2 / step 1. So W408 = 1.53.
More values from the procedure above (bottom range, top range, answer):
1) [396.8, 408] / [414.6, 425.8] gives 1.11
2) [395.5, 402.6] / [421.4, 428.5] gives 1.32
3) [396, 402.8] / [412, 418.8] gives 1.20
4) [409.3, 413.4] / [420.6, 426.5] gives 1.08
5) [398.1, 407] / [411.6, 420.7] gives 1.02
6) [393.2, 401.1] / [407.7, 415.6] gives 1.47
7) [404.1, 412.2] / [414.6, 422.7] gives 1.00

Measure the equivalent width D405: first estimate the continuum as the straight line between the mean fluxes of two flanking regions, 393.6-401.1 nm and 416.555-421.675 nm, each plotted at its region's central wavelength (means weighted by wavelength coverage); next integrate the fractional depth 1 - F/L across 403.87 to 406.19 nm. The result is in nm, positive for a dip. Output -0.43 nm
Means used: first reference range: 11.3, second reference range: 16.3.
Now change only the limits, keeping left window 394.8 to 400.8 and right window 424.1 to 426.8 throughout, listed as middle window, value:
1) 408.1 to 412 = -0.46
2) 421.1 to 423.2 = 0.13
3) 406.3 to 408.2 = -0.27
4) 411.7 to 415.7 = -0.13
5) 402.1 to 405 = -0.48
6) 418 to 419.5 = -0.01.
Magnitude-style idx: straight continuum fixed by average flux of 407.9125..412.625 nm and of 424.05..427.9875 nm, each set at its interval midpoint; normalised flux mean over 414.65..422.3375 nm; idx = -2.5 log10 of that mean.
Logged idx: 0.07 mag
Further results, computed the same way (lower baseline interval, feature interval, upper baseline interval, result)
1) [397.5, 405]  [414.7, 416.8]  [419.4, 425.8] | 0.062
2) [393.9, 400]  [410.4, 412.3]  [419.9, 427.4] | -0.139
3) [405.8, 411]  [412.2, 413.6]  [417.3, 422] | -0.037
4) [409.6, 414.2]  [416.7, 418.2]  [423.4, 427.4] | 0.083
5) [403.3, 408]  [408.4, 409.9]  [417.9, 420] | -0.074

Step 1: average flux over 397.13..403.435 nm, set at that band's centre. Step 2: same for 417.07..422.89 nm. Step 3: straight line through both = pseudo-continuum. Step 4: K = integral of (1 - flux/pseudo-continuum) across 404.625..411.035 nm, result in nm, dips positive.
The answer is -0.305 nm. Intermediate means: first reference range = 14.8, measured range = 16.1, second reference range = 16.2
